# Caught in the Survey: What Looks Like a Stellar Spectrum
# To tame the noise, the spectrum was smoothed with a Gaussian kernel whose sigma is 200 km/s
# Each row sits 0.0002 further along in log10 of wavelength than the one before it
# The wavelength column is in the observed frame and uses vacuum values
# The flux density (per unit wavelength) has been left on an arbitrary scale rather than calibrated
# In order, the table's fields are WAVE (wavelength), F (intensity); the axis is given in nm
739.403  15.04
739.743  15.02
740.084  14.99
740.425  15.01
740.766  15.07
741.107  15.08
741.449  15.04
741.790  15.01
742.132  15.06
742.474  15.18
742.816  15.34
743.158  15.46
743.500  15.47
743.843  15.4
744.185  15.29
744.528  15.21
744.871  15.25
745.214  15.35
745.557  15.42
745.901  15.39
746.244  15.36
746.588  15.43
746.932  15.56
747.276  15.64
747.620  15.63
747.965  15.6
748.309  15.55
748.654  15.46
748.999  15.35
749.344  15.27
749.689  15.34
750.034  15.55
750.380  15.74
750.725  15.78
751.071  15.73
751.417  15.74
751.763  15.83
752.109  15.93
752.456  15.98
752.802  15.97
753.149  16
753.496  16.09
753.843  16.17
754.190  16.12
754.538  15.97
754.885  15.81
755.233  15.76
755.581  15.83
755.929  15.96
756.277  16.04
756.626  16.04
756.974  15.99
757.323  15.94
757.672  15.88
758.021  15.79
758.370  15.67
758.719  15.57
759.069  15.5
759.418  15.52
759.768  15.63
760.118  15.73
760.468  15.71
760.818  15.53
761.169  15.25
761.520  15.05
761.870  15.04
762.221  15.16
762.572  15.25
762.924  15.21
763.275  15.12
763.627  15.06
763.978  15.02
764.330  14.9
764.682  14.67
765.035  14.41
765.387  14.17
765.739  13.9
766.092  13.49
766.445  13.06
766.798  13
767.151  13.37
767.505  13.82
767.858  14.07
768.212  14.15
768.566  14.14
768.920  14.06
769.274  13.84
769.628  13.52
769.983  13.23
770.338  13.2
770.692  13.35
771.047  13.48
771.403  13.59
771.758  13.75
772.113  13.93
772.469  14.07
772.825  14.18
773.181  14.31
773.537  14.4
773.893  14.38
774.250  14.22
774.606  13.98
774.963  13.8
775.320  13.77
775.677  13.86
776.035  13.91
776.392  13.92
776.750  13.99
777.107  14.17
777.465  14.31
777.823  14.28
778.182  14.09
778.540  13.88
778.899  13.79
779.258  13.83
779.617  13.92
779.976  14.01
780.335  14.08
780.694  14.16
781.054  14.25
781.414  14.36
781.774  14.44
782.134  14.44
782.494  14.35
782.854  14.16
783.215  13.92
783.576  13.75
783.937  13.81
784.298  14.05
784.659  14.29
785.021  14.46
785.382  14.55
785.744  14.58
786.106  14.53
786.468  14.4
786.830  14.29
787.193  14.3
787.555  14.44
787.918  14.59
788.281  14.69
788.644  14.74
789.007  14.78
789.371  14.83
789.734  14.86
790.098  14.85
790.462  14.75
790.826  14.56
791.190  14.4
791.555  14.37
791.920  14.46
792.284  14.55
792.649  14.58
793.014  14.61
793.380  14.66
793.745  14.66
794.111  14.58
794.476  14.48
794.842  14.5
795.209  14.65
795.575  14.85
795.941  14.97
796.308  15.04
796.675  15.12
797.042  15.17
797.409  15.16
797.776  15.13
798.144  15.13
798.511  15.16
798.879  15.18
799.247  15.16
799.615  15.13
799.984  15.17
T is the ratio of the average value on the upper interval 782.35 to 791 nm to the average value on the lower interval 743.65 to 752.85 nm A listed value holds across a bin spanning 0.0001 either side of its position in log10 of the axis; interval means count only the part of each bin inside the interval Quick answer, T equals 0.9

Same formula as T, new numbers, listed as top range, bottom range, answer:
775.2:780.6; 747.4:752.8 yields 0.89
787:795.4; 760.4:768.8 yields 1.01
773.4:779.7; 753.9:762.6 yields 0.89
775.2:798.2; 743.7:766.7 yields 0.94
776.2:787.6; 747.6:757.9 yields 0.90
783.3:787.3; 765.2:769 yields 1.04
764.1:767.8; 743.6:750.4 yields 0.90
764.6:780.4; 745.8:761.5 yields 0.88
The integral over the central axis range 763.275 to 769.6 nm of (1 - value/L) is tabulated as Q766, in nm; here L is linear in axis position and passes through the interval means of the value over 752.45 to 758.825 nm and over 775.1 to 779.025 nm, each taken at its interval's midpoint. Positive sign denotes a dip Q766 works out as 0.37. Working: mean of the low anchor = 15.9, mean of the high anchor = 14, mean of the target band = 14.1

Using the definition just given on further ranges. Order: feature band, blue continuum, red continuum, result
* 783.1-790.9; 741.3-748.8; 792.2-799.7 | 0.26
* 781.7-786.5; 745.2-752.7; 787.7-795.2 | 0.17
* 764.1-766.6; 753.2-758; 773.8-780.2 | 0.16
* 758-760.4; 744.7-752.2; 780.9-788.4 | -0.07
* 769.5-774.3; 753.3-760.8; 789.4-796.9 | 0.48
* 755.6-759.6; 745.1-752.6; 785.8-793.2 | -0.12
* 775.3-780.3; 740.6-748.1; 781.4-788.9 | 0.18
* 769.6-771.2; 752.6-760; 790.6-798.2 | 0.22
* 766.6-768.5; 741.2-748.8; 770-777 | 0.07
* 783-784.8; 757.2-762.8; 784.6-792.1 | 0.09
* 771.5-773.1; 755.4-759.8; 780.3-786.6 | 0.10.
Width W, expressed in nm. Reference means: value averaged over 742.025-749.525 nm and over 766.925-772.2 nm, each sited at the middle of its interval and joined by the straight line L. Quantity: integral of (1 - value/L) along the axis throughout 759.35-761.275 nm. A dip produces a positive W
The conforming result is -0.16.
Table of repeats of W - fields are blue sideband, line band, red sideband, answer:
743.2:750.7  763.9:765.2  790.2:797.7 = 0.038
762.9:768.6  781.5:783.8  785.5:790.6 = 0.053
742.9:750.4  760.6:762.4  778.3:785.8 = -0.039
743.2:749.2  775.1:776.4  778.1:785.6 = 0.045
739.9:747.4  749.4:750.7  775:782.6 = -0.043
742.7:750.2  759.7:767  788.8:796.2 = 0.185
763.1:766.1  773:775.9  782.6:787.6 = 0.068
